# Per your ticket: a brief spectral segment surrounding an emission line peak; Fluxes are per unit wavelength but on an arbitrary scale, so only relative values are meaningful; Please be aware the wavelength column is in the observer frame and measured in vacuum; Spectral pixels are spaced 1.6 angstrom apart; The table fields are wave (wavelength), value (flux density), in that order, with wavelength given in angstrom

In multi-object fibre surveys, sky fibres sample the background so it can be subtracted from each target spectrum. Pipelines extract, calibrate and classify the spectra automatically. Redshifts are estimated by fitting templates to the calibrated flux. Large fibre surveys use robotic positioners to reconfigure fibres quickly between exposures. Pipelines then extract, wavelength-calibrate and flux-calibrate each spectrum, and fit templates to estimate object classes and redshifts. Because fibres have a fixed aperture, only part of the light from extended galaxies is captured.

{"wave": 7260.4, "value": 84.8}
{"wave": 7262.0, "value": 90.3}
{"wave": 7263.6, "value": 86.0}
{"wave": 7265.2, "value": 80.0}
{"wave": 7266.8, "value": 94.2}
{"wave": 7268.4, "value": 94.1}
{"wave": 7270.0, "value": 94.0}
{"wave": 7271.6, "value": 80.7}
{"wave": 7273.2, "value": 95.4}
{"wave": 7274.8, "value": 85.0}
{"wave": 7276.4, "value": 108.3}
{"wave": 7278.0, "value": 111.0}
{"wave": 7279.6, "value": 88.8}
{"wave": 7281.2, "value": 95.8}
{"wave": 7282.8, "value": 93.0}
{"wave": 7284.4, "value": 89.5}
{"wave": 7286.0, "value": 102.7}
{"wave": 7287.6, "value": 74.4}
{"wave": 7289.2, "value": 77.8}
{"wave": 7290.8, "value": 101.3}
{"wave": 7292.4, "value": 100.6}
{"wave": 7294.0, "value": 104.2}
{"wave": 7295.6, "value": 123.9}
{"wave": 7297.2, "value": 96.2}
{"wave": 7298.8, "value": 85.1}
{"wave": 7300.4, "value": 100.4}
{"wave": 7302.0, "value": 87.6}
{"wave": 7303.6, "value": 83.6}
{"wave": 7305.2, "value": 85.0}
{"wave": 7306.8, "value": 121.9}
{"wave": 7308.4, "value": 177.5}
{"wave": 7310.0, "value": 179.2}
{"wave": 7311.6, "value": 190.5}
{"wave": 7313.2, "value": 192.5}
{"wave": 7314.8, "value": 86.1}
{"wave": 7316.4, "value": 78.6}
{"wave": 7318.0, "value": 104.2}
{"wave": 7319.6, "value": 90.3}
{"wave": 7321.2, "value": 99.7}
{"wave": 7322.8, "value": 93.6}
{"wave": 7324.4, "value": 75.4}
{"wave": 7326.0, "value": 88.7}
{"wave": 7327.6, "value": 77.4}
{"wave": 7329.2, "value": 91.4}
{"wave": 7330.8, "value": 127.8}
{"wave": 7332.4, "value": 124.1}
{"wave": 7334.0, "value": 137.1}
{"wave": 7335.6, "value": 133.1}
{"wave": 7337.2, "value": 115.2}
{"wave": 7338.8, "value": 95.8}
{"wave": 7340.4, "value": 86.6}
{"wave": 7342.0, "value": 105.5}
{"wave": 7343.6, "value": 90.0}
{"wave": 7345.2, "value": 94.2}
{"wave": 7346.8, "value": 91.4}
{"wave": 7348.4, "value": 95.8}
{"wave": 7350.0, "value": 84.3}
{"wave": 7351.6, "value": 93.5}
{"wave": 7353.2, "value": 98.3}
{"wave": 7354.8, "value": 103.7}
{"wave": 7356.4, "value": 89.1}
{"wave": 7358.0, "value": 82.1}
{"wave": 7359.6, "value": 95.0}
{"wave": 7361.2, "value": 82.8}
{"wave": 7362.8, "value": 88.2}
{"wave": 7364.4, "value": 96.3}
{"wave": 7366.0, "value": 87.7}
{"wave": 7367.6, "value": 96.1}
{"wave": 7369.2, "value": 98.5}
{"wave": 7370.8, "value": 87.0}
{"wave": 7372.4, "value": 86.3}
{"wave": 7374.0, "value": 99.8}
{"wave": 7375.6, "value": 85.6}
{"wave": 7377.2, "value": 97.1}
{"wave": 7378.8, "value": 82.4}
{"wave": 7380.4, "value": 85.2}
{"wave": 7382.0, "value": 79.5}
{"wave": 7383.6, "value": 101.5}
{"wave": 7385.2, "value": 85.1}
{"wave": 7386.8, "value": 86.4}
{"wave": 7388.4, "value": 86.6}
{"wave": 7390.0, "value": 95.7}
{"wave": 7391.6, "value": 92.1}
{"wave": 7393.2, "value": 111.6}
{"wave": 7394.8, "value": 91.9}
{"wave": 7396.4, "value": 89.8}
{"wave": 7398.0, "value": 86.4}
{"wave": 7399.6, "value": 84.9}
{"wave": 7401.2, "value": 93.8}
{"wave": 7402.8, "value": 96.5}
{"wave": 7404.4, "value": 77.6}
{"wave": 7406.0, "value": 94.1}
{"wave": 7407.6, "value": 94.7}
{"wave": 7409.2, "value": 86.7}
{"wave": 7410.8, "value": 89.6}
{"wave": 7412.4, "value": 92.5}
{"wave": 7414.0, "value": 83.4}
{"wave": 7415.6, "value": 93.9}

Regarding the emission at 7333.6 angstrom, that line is [N II]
